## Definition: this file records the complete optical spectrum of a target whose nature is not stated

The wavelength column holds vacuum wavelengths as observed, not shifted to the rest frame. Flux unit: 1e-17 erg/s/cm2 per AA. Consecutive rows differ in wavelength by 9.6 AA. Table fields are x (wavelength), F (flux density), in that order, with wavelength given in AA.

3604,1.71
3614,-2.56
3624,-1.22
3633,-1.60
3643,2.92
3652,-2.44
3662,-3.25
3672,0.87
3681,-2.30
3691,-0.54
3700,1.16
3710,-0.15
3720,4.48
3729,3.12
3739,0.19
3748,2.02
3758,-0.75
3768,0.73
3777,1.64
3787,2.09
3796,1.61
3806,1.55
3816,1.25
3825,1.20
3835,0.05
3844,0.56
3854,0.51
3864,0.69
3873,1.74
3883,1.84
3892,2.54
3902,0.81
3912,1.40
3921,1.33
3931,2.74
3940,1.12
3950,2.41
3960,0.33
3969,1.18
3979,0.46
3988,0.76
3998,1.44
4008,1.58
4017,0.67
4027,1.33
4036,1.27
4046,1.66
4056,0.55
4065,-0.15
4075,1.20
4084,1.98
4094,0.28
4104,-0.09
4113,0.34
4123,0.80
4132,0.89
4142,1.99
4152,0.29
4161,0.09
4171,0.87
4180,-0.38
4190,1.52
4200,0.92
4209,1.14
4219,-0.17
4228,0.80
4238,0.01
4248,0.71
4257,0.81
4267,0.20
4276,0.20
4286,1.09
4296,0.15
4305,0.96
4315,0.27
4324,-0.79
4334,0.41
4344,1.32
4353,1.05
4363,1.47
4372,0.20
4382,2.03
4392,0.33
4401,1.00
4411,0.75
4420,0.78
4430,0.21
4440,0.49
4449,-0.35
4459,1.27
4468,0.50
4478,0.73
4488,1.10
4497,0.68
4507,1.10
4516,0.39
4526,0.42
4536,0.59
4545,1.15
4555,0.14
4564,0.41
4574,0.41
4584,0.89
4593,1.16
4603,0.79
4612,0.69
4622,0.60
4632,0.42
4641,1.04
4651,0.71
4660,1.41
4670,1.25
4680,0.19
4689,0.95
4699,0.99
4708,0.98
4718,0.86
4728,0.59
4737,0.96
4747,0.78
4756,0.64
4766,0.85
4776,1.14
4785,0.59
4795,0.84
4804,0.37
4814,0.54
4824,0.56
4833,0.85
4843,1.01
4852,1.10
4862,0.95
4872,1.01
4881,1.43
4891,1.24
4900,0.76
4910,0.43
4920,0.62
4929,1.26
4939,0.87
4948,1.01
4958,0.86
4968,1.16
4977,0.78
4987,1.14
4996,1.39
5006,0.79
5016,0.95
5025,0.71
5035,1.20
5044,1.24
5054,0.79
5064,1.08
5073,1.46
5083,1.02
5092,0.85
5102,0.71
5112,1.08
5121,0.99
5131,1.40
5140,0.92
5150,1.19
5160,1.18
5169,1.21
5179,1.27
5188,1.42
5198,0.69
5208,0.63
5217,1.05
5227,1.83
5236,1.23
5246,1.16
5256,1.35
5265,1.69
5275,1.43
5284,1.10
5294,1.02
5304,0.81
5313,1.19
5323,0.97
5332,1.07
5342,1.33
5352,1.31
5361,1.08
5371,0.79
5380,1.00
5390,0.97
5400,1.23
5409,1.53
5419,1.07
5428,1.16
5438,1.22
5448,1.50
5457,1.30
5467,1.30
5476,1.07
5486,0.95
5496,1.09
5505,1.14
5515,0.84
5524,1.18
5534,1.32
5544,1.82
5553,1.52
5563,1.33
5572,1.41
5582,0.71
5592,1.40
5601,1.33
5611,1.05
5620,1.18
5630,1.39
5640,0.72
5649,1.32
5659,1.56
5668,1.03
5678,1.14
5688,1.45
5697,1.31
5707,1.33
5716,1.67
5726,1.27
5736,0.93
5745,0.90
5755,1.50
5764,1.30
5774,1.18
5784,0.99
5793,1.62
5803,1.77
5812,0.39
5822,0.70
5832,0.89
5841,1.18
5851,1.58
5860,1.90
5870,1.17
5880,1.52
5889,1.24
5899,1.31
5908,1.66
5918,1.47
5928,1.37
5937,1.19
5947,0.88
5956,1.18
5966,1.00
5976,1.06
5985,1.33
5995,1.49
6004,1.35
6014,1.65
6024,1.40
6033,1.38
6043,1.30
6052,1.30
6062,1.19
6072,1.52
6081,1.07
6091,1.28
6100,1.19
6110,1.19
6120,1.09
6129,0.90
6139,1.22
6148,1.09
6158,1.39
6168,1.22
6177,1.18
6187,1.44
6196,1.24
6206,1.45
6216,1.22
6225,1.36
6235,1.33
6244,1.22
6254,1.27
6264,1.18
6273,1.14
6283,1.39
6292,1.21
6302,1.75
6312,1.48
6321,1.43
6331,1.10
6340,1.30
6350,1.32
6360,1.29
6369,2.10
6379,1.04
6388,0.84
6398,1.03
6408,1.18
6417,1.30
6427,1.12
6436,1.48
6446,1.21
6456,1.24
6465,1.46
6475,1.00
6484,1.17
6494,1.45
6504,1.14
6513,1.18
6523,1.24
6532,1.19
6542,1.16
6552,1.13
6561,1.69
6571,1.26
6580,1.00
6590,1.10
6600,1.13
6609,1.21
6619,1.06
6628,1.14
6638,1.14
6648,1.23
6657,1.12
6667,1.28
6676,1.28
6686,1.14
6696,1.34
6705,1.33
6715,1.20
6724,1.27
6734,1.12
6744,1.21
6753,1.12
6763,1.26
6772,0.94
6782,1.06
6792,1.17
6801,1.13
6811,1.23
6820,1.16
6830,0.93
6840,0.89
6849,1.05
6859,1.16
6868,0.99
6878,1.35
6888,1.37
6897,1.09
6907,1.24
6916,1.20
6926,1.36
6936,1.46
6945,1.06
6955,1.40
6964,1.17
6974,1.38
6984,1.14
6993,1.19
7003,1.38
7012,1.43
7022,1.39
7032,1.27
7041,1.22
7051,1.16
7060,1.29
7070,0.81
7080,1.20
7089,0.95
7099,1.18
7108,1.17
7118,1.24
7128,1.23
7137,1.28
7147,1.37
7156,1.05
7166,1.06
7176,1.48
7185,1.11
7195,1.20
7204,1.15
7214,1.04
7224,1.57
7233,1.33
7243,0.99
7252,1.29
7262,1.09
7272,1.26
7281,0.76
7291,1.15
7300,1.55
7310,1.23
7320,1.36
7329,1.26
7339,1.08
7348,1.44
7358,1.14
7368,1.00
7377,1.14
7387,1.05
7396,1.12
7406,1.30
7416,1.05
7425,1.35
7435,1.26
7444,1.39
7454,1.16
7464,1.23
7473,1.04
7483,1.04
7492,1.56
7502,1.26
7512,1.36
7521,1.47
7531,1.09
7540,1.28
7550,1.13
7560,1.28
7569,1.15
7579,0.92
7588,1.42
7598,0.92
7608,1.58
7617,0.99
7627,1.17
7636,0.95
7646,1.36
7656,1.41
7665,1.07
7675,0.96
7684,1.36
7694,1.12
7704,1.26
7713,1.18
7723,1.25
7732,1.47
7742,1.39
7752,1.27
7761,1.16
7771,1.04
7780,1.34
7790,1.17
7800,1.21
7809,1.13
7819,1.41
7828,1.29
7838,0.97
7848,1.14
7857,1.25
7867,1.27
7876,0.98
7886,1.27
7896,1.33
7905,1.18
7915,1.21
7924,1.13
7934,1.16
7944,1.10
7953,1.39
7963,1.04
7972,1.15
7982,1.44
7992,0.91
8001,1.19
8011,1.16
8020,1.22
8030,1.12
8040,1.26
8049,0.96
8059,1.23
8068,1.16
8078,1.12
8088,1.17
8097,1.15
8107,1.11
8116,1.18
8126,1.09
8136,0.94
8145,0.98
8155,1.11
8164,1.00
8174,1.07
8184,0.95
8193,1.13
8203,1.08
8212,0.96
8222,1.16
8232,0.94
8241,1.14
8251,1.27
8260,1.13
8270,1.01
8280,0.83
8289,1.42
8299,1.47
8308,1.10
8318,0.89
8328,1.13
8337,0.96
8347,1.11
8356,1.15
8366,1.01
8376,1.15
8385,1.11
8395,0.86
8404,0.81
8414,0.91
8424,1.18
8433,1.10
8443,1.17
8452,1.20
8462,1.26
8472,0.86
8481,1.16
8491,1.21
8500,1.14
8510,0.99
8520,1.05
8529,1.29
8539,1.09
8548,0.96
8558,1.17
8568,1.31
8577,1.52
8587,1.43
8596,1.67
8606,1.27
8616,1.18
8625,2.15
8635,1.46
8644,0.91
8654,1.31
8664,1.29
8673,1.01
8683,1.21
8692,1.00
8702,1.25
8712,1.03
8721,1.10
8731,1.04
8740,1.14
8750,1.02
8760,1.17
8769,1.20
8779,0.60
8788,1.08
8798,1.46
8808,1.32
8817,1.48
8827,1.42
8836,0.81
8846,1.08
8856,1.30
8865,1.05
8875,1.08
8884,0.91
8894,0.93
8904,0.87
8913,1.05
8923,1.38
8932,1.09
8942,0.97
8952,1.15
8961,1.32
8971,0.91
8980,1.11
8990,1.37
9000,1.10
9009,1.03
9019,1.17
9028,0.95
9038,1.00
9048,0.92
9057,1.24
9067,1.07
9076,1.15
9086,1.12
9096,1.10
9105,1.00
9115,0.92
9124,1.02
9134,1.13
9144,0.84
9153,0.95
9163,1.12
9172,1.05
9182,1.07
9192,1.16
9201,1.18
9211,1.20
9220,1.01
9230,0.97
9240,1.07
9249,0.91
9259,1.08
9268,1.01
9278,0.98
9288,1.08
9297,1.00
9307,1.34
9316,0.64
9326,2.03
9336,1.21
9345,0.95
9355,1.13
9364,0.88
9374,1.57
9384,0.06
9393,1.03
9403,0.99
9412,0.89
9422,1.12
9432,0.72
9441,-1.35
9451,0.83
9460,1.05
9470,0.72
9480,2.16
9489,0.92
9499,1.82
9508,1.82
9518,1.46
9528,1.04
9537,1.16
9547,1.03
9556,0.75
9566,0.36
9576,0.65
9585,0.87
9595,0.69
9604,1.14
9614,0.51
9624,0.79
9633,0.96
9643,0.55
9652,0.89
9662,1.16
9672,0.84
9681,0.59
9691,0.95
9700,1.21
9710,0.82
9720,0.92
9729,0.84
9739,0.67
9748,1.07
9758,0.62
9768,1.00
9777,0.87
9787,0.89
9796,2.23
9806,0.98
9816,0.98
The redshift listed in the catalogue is 0.310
